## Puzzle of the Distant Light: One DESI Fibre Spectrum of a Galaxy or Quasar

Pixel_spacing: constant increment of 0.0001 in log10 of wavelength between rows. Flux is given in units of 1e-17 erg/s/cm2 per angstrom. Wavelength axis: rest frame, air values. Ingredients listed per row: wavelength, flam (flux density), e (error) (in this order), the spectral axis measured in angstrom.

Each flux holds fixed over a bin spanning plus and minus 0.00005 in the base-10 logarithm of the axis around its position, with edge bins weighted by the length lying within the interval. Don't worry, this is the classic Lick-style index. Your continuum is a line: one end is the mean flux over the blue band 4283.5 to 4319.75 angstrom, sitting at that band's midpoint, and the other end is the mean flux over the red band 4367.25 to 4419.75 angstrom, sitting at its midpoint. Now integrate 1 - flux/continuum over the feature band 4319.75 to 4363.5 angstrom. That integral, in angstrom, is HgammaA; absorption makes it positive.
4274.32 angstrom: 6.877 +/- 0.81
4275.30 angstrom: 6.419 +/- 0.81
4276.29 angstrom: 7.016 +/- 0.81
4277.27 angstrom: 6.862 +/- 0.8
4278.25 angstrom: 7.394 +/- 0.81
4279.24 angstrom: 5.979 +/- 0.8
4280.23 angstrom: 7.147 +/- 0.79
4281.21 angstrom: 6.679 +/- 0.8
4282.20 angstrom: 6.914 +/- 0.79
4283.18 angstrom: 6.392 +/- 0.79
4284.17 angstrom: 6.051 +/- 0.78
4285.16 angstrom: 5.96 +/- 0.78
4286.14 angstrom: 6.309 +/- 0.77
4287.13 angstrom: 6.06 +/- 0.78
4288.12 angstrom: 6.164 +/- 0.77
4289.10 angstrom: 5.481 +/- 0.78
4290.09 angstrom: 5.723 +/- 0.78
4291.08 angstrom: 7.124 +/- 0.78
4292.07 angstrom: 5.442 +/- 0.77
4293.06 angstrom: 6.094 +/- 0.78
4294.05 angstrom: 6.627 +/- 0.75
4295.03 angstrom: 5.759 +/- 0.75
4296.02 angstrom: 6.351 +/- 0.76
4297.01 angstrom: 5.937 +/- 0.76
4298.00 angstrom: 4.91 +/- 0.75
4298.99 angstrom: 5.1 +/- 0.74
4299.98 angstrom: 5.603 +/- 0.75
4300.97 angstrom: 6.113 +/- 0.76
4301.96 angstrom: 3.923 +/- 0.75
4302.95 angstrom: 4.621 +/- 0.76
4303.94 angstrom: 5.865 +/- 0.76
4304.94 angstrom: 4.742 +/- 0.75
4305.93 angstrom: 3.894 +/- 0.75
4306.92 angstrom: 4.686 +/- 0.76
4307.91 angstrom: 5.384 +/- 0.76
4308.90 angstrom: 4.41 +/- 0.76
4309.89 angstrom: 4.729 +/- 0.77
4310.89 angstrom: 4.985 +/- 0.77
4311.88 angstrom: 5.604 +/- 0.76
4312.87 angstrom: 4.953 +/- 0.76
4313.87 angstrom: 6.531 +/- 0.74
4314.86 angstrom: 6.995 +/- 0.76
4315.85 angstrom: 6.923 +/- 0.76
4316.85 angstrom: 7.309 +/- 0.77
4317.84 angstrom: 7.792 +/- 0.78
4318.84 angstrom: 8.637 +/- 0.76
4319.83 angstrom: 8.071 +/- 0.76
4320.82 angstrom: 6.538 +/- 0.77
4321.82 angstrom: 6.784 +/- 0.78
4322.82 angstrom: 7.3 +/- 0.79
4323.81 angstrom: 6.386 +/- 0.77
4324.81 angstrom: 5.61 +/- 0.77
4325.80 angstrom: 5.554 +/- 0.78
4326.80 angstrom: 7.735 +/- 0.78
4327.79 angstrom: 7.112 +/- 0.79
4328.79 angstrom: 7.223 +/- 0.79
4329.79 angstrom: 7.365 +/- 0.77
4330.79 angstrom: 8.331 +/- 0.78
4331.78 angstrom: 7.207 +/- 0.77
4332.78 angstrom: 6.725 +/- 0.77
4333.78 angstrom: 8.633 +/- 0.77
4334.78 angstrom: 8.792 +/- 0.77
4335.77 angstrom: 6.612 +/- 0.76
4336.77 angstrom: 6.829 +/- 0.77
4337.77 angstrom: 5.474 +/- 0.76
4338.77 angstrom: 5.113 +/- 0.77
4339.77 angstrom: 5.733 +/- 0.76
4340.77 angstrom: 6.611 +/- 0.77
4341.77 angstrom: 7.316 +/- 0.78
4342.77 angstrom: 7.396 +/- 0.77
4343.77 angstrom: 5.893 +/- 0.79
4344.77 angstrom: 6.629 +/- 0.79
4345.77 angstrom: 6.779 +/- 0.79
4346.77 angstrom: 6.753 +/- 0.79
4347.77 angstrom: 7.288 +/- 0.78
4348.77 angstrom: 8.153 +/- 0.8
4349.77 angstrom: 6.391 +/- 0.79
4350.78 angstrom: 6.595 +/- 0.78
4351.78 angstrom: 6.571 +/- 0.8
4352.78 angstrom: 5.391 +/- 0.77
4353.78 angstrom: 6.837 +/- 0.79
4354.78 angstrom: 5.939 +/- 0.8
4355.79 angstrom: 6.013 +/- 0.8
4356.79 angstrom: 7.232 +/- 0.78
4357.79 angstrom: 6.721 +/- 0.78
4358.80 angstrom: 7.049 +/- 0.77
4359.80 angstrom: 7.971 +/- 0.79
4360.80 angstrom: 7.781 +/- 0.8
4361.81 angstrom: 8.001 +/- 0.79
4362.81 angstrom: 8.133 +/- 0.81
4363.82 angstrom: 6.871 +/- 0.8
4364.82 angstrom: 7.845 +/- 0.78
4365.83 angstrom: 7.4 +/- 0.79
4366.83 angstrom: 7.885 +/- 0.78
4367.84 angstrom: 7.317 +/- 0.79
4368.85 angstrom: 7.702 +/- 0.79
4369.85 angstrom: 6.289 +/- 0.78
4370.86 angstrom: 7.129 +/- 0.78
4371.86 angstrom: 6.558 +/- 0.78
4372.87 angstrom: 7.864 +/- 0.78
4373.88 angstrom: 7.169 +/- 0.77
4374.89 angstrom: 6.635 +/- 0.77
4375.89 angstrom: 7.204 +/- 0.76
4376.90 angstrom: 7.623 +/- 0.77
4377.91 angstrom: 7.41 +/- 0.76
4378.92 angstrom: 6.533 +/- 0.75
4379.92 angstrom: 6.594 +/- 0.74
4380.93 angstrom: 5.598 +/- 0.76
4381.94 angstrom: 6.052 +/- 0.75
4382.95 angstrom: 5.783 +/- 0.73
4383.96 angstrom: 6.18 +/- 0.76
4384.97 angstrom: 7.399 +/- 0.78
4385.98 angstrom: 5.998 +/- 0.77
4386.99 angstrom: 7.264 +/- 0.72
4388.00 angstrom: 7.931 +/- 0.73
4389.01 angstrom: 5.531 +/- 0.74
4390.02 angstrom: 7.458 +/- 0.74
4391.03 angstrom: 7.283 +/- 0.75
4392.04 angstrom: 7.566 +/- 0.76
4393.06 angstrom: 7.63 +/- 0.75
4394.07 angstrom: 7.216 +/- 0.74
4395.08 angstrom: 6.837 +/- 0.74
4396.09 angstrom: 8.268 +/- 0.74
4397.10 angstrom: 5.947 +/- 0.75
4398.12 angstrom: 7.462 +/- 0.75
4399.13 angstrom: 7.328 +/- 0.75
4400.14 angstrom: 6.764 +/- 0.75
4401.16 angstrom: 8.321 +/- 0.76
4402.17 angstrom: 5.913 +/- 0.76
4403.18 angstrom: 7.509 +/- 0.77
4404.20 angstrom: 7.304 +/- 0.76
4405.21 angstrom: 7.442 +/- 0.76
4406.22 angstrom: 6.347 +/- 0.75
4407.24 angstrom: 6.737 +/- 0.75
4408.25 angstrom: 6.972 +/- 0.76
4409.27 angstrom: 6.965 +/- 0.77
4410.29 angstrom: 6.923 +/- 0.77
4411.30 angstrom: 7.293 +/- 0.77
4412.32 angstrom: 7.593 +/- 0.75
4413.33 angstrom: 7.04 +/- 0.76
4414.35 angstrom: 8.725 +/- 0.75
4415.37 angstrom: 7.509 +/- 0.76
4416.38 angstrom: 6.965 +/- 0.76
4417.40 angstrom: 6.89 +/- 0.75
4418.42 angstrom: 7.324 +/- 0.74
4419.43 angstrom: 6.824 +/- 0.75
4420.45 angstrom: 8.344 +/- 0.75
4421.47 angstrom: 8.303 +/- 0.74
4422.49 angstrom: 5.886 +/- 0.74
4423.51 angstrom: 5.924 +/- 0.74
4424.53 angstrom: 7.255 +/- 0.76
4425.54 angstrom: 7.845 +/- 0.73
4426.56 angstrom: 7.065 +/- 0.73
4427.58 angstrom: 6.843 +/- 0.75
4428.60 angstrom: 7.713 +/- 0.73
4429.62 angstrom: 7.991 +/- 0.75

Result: -3.83 angstrom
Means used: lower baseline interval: 5.83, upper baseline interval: 7.04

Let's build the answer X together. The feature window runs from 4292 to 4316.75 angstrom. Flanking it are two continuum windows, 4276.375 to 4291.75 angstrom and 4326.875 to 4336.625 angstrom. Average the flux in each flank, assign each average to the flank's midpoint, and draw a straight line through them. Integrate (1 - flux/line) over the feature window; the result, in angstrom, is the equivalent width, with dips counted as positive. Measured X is 5.1 angstrom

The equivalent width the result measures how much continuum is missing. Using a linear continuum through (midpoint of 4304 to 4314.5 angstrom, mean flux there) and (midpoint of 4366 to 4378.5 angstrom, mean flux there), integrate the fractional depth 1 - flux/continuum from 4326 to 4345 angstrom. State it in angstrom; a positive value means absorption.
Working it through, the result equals -3.28 angstrom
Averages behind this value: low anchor 5.05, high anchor 7.23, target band 6.97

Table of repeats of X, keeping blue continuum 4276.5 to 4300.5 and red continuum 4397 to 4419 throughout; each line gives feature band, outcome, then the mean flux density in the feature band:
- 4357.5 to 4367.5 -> -1.2 angstrom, 7.58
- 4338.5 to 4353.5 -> 0.1 angstrom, 6.6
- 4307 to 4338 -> -1.2 angstrom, 6.71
